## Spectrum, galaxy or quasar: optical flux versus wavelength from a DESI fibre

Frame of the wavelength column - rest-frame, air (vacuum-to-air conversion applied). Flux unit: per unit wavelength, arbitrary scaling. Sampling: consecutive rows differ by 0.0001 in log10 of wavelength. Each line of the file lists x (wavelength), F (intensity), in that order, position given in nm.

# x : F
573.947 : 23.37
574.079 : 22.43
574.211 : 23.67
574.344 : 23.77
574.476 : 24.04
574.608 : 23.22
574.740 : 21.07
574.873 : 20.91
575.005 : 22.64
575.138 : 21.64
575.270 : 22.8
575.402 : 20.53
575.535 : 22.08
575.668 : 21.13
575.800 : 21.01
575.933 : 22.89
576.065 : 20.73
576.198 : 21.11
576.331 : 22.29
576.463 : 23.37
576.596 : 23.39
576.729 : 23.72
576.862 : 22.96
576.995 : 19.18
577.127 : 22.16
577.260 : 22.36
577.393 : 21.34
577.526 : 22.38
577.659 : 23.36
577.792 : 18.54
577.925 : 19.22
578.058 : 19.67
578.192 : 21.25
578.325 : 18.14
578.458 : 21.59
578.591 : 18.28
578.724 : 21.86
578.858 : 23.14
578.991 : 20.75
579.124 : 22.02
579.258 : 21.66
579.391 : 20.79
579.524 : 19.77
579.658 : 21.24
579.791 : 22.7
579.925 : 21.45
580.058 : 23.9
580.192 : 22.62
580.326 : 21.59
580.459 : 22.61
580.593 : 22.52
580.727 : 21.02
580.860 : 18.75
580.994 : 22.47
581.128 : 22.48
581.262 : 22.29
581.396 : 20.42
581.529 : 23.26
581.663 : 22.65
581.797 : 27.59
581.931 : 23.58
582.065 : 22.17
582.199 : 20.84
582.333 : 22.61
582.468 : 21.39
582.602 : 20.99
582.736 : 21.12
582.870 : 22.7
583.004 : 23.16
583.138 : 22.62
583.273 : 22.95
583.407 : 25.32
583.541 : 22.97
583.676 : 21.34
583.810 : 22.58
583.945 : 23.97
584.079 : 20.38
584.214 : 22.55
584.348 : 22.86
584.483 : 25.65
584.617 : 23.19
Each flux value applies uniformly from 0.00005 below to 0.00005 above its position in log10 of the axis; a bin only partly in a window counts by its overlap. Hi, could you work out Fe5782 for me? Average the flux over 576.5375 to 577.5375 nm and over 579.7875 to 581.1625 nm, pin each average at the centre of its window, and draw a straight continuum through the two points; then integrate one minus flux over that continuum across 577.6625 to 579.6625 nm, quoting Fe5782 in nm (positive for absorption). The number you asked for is 0.13 nm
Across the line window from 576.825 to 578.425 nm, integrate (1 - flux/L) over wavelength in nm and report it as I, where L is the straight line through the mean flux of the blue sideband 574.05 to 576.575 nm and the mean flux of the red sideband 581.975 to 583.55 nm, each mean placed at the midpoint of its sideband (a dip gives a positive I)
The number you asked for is 0.101 nm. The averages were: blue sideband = 22.2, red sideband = 22.4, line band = 20.9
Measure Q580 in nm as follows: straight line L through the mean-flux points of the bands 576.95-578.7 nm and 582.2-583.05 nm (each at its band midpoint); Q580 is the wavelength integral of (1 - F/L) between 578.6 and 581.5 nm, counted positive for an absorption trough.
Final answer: -0.063 nm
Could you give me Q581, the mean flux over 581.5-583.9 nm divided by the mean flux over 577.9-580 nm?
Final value 1.09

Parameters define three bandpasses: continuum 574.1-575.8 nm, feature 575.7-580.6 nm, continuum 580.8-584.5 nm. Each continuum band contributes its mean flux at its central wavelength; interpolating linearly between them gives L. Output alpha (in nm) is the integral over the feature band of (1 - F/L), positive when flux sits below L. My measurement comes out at 0.18 nm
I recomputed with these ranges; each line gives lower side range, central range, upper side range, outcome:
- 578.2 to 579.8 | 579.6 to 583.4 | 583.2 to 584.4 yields -0.08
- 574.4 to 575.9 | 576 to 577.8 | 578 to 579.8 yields -0.05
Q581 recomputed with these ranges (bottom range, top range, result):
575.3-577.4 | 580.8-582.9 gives 1.01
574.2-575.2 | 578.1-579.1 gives 0.92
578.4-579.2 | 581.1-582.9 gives 1.05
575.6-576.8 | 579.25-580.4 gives 0.98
